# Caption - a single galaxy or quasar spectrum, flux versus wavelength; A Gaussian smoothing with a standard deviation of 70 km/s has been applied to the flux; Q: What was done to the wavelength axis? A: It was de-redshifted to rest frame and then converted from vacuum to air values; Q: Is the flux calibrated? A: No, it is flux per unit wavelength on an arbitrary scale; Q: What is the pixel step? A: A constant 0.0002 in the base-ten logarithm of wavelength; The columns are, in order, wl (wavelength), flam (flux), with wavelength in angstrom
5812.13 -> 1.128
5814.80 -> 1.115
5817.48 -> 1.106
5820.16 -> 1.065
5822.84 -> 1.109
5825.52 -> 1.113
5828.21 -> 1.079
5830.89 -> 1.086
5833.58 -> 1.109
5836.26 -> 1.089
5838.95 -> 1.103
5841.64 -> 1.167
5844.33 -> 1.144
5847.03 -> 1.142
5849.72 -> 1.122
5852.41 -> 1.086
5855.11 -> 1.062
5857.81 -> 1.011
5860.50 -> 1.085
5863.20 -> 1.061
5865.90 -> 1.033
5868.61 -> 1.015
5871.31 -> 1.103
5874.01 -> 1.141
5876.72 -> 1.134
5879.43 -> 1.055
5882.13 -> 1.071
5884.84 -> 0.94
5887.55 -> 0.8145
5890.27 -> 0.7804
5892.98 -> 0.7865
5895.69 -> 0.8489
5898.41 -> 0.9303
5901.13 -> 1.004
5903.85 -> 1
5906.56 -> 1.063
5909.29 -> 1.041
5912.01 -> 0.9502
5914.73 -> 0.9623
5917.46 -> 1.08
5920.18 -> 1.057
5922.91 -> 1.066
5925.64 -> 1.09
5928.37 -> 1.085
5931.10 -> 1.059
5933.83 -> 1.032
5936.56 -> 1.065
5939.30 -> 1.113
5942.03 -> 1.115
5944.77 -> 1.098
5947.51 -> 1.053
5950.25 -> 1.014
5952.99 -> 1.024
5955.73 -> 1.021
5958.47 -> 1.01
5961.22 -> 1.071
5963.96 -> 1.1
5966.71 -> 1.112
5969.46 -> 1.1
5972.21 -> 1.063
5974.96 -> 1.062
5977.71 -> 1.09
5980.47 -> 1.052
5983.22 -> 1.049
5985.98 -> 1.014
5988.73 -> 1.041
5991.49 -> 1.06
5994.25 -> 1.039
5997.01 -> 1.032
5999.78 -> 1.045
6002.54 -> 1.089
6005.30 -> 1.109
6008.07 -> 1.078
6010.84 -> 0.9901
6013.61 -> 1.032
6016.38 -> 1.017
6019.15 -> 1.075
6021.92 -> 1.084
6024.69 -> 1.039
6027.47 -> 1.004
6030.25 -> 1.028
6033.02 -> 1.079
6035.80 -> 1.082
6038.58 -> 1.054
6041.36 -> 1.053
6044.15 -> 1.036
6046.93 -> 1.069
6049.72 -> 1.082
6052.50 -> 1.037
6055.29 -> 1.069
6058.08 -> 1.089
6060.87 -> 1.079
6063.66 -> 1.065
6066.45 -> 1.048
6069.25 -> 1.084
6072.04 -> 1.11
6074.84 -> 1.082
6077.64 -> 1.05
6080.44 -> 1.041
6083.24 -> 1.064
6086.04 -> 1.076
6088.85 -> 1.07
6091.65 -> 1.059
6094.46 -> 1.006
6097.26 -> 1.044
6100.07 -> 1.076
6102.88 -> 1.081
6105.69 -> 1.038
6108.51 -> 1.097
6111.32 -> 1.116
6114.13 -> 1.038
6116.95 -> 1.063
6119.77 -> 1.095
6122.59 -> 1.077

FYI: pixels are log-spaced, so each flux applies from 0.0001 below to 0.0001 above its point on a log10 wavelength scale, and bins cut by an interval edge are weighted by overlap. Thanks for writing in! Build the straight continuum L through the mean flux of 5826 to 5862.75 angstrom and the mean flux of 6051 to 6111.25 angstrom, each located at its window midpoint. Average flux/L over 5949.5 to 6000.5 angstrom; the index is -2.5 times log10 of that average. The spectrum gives 0.03 mag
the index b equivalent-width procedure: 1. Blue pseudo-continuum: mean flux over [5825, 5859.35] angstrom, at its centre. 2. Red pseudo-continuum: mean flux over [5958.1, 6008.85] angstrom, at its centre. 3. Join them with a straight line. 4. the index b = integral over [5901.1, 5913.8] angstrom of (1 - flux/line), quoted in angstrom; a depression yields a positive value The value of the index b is 0.9 angstrom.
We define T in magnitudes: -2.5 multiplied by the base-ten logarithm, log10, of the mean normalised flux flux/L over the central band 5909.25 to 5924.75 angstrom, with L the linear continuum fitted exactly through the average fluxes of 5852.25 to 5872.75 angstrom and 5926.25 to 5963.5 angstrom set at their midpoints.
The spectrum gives 0.033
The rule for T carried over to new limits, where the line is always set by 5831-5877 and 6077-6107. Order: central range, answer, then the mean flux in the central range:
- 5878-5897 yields 0.205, 0.901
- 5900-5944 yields 0.033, 1.05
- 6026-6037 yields 0.018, 1.05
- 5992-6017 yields 0.021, 1.05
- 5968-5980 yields -0.002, 1.08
